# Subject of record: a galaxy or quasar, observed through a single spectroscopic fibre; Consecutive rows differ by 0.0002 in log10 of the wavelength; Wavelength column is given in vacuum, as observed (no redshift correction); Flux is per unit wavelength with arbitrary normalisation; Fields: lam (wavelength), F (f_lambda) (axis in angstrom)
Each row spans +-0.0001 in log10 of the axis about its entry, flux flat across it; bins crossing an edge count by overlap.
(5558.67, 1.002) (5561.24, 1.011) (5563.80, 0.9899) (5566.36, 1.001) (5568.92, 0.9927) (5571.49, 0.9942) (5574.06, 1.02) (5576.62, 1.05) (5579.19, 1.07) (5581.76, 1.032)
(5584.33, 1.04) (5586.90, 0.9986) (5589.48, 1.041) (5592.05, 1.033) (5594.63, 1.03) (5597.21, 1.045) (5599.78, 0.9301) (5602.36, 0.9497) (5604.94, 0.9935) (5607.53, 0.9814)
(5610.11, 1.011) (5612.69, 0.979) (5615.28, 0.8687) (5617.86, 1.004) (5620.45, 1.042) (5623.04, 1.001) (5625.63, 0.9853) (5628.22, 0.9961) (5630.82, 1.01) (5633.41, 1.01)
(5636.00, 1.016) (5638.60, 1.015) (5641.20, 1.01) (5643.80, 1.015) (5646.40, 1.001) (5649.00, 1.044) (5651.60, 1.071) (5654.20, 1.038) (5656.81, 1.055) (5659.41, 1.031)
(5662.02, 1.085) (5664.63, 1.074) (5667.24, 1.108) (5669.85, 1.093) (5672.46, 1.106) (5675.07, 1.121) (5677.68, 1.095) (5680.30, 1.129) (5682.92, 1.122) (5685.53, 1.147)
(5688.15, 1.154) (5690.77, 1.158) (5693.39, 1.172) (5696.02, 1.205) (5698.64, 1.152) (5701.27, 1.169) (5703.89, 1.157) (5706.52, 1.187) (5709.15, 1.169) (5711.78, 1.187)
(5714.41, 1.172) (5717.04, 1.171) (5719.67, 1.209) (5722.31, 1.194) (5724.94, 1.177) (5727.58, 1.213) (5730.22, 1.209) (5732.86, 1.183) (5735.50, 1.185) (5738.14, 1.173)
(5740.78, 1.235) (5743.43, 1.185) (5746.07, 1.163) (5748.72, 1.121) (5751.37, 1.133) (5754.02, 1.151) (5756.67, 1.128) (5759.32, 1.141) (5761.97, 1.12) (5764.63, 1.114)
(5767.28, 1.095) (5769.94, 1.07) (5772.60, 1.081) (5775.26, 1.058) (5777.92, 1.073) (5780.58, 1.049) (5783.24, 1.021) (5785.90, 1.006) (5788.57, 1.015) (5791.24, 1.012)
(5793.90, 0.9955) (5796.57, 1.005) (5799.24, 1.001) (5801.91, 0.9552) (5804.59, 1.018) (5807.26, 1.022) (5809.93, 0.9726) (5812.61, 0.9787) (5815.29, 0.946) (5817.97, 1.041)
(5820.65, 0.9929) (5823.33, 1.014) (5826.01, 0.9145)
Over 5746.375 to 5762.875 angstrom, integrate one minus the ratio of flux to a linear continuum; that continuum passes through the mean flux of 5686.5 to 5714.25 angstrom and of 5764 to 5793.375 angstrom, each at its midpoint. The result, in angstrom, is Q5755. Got -0.7 angstrom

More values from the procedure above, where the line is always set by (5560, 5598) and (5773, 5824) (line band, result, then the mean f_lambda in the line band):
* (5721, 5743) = -3.94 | 1.2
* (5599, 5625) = 1.12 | 0.977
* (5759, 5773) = -1.24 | 1.1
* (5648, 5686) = -2.58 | 1.09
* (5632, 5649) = 0.10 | 1.01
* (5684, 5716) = -4.81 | 1.17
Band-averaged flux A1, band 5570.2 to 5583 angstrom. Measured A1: 1.03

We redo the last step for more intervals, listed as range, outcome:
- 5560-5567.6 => 1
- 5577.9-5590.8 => 1.04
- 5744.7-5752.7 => 1.14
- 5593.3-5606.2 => 0.99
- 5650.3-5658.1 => 1.05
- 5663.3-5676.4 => 1.1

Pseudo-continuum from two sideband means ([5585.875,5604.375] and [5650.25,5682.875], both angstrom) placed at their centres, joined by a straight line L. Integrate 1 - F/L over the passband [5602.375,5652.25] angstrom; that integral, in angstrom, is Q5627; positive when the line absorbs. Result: 1.91 angstrom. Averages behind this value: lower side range 1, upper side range 1.09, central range 1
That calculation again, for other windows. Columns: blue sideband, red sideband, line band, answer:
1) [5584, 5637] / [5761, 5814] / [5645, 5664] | -0.8 angstrom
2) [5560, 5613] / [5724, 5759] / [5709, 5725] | -0.5 angstrom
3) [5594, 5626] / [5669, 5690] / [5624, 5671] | 1.0 angstrom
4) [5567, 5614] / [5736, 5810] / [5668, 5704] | -3.3 angstrom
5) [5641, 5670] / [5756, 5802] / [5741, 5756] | -1.5 angstrom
